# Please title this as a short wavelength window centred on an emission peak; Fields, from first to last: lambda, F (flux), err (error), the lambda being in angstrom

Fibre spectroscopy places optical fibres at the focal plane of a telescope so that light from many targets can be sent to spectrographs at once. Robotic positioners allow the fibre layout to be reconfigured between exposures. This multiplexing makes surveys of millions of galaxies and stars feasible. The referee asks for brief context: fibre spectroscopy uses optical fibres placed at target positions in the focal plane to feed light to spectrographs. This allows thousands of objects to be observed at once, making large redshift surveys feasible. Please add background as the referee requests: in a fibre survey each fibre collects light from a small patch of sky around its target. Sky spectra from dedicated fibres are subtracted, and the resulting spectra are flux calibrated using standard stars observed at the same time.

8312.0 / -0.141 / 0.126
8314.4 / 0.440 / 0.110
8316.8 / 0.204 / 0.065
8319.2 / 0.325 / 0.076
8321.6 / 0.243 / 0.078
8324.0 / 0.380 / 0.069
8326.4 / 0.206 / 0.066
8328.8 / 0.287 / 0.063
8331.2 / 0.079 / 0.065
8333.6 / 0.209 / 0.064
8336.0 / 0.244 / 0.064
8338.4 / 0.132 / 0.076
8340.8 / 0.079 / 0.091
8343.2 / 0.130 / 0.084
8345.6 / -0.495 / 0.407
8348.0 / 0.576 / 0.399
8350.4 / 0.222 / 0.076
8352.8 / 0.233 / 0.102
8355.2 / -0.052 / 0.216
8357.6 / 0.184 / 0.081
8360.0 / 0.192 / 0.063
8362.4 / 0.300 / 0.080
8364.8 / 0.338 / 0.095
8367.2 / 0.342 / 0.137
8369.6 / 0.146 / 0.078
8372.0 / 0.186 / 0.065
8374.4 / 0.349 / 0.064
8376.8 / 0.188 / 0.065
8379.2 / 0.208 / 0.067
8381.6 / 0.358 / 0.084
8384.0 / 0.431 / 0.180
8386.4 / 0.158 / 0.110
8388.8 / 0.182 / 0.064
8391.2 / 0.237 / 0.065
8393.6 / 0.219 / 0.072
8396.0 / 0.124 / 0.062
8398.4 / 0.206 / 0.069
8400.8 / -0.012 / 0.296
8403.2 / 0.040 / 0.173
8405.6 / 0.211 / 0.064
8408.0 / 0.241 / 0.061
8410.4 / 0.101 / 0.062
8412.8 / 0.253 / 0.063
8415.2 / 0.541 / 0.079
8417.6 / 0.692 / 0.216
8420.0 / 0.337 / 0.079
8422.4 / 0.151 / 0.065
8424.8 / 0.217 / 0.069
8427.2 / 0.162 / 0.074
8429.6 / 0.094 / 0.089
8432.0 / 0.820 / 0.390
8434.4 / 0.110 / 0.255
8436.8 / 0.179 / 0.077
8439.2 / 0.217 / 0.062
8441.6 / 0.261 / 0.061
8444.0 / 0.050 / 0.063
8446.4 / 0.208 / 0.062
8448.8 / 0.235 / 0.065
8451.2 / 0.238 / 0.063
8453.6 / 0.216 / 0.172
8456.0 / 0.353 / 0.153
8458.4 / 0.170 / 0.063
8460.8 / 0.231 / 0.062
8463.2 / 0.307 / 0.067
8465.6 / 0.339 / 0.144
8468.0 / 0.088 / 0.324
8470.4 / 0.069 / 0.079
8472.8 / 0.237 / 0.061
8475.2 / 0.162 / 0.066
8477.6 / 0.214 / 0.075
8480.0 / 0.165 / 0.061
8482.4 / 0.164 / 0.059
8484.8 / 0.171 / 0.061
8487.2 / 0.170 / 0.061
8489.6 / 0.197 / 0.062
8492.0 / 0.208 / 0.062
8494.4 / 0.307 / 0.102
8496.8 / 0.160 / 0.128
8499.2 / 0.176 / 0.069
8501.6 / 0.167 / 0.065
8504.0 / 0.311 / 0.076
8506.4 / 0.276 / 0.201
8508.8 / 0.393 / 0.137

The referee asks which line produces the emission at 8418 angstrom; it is Hgamma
